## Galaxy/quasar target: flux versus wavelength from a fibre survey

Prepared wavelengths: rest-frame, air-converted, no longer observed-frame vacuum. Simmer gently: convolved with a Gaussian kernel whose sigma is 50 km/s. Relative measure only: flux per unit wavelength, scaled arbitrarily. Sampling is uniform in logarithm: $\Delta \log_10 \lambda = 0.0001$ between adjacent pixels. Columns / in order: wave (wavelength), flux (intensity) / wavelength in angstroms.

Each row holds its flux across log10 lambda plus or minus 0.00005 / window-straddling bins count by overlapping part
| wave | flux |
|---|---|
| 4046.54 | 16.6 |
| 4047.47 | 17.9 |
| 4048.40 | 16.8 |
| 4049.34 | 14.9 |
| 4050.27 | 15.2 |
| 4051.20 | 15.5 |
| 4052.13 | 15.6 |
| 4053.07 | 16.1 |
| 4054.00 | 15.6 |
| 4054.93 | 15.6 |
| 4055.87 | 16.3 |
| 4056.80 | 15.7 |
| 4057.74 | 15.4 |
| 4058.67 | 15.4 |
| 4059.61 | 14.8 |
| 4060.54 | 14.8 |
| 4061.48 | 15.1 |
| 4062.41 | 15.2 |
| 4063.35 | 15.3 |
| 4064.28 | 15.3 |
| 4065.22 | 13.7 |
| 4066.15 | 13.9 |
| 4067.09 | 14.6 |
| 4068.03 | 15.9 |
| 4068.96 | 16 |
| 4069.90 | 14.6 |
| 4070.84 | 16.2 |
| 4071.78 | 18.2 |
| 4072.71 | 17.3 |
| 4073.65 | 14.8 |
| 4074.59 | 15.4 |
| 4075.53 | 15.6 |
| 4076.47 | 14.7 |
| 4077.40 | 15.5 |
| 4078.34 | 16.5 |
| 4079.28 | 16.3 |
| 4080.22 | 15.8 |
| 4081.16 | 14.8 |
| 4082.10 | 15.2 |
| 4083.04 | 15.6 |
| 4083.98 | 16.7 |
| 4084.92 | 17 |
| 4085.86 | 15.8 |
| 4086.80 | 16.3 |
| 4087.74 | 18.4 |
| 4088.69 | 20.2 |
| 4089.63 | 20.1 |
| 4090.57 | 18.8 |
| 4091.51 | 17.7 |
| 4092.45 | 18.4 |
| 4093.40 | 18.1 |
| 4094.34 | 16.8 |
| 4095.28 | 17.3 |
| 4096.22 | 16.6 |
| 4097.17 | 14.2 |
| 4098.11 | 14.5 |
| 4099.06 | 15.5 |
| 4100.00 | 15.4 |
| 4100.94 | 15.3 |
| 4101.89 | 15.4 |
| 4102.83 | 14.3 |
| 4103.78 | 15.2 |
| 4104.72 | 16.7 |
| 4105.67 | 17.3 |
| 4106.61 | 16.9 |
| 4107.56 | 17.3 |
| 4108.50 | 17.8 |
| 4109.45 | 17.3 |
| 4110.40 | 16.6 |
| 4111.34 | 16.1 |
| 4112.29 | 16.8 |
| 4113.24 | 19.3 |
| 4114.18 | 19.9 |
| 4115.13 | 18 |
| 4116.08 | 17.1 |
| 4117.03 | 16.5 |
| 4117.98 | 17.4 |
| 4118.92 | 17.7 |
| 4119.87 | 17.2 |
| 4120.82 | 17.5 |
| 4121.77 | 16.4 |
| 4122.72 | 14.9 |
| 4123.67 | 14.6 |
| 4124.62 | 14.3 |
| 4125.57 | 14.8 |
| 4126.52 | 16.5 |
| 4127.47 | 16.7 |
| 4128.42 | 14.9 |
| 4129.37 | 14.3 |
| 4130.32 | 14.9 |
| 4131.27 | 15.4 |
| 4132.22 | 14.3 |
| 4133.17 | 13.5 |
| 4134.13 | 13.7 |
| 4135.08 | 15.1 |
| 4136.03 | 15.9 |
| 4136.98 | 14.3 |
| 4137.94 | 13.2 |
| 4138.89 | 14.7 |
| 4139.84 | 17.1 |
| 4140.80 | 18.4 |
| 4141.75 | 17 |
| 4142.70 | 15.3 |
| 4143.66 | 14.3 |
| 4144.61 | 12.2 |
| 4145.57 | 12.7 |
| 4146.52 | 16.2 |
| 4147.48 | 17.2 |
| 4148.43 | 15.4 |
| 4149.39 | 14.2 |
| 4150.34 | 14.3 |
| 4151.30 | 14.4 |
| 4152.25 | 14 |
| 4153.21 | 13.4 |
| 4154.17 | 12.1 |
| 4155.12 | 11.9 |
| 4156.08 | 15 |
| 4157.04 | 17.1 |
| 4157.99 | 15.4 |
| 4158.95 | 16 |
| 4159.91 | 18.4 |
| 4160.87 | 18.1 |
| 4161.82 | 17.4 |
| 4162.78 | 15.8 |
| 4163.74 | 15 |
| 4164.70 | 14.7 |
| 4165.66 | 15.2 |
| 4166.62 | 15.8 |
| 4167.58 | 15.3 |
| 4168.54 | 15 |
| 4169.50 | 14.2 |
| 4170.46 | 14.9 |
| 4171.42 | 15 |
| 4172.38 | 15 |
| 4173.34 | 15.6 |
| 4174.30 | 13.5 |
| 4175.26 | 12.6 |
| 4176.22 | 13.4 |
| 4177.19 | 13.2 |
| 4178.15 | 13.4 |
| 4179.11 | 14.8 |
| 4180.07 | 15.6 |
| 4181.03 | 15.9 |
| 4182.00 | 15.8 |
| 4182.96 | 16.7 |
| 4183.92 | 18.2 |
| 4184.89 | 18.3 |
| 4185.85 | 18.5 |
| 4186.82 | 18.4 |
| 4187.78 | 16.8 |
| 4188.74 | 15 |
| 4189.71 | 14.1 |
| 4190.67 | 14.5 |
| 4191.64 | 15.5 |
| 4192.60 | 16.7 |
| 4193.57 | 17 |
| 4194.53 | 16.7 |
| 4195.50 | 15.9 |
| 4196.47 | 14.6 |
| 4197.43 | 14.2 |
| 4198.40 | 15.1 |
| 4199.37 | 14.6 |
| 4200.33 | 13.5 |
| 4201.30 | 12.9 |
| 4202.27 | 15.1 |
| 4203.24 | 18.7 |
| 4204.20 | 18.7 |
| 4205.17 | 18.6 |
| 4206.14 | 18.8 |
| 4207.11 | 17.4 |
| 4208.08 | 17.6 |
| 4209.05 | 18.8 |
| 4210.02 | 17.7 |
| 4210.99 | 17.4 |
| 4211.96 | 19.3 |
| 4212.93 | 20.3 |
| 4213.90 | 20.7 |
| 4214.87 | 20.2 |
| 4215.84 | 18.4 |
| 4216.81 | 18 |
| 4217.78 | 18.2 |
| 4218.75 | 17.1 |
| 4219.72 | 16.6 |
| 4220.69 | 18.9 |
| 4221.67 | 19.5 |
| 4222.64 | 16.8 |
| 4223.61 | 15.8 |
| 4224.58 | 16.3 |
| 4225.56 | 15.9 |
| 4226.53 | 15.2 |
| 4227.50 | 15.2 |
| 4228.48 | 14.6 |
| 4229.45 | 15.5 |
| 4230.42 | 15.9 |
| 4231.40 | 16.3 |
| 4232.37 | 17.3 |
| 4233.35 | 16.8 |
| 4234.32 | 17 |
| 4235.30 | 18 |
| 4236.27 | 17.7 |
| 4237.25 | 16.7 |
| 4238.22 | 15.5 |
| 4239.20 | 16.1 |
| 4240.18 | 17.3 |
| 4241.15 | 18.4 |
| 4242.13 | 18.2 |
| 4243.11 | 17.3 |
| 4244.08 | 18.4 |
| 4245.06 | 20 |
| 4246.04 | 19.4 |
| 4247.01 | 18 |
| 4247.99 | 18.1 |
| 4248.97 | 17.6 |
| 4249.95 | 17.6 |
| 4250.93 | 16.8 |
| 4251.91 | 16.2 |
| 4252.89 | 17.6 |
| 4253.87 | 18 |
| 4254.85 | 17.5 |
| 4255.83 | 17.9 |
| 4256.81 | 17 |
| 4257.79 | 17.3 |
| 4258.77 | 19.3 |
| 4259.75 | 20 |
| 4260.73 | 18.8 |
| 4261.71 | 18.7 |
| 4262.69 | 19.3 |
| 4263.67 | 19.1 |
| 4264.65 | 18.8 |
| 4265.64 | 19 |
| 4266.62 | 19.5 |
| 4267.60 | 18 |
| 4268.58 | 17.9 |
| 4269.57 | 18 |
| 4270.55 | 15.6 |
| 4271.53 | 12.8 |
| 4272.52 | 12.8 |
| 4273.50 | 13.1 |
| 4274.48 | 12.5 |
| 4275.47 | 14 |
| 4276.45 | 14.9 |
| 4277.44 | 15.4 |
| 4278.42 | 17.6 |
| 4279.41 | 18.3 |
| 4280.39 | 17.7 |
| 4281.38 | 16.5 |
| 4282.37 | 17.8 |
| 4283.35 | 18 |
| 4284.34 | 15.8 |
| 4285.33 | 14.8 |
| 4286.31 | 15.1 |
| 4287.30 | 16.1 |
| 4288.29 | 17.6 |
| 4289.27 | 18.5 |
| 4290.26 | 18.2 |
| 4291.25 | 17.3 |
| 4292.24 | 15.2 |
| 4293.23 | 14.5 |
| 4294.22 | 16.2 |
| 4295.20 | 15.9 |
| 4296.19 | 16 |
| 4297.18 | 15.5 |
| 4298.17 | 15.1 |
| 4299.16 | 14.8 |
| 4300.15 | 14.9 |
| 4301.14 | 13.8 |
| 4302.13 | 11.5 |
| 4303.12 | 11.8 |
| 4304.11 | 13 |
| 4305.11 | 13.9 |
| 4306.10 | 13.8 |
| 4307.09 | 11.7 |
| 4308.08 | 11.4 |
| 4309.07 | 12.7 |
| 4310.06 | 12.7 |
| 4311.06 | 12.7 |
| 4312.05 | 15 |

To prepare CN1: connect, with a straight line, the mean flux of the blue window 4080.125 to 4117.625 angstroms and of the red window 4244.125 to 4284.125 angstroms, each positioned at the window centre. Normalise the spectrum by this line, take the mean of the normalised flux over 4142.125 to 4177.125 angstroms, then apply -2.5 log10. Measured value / 0.15 mag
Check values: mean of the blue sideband 16.8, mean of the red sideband 17.3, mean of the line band 14.9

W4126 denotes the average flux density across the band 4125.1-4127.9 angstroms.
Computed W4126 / 16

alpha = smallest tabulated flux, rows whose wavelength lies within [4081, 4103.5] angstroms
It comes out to 14.2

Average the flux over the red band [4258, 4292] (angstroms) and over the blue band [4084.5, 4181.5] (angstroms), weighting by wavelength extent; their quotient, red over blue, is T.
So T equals 1.08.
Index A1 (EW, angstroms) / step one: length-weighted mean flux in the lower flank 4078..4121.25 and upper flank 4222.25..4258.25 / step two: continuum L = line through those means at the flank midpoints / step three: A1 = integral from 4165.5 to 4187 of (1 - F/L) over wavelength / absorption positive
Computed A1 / 2.0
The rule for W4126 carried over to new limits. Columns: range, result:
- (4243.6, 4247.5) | 19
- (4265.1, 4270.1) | 18.4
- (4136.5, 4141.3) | 15.5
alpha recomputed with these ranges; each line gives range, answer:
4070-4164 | 11.9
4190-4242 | 12.9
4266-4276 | 12.5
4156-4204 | 12.6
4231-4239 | 15.5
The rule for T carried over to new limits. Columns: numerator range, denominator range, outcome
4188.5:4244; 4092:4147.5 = 1.06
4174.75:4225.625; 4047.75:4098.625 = 1.04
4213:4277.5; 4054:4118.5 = 1.06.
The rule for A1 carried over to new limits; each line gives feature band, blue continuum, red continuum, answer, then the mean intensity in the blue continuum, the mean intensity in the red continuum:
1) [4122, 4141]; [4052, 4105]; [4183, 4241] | 1.5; 16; 16.9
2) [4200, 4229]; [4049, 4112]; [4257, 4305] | -2.2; 16.1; 16.3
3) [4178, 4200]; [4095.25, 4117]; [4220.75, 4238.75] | 0.8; 16.5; 16.5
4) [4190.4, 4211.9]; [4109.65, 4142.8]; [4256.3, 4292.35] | 0.1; 16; 16.9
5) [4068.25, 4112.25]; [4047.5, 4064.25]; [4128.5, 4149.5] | -3.3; 15.5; 15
